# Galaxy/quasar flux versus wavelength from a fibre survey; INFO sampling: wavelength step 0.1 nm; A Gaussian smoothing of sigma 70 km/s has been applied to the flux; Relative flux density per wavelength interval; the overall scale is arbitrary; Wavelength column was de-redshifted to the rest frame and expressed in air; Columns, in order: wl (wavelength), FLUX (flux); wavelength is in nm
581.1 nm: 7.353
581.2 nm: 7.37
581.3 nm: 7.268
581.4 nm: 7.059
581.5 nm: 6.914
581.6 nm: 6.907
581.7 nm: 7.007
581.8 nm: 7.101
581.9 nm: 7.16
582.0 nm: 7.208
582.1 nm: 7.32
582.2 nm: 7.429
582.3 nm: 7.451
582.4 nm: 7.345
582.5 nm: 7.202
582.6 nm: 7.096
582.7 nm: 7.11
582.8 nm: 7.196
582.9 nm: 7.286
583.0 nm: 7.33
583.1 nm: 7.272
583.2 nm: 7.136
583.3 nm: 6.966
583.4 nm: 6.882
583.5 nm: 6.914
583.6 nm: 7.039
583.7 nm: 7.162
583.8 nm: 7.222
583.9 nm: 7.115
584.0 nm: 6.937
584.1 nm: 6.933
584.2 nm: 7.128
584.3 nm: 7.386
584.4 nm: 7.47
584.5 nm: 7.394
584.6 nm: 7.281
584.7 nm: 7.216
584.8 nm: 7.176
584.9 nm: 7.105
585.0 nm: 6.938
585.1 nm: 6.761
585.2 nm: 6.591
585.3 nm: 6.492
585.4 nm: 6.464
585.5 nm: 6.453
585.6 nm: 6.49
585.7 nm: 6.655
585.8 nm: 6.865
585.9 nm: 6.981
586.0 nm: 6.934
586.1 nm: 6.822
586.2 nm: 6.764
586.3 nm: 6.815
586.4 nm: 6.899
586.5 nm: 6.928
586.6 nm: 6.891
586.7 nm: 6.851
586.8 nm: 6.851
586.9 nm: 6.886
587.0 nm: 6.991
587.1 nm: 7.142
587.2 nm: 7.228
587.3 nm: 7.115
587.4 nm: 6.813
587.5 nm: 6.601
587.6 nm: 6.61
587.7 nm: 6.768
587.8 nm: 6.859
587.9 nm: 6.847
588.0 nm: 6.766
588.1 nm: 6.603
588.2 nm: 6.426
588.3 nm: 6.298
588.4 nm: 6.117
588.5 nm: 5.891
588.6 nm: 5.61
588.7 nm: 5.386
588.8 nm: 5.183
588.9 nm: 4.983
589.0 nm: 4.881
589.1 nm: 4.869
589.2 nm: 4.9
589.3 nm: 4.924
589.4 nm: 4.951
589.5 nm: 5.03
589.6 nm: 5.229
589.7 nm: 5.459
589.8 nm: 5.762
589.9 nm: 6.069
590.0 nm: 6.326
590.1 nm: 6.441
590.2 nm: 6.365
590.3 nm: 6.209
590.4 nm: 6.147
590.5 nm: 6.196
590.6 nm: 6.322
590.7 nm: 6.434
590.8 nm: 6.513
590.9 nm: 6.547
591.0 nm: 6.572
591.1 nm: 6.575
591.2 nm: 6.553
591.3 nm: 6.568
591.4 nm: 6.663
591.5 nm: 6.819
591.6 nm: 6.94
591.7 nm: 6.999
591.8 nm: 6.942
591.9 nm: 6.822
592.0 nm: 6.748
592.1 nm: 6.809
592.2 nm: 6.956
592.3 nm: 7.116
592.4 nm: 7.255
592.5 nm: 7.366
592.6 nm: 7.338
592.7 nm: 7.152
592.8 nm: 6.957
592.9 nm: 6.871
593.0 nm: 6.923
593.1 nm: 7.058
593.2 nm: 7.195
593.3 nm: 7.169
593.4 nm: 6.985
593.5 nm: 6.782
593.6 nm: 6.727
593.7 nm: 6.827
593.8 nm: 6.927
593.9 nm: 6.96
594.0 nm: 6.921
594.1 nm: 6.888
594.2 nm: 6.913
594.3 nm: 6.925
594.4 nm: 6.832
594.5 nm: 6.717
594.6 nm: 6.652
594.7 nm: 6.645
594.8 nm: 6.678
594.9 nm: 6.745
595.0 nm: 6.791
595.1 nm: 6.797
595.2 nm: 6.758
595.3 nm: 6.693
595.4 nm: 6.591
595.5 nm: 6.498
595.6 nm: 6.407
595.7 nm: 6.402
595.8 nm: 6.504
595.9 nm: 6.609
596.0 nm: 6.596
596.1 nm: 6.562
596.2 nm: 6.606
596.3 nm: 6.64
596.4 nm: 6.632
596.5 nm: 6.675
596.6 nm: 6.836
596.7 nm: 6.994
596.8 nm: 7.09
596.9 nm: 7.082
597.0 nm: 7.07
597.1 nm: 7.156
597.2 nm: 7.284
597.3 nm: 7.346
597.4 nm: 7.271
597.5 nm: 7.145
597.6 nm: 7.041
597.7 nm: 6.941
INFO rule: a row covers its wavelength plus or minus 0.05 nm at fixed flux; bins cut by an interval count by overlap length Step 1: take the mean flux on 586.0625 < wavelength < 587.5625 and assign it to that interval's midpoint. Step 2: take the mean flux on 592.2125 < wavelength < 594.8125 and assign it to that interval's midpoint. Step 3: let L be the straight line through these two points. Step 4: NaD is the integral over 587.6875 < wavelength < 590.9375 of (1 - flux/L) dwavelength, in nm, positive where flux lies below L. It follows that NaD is 0.48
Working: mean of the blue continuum 6.9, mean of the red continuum 6.96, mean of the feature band 5.91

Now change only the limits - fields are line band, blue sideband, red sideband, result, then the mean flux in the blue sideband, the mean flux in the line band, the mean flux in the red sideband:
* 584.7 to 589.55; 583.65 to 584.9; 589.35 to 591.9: 0.27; 7.2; 6.41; 6.28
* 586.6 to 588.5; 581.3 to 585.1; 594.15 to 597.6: 0.08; 7.15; 6.75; 6.8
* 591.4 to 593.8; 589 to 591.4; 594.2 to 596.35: -0.27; 5.95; 6.98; 6.66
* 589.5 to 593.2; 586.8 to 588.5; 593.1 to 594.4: 0.14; 6.73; 6.6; 6.94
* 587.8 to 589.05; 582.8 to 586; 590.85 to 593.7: 0.18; 7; 5.95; 6.91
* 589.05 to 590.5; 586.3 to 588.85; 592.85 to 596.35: 0.22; 6.59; 5.64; 6.77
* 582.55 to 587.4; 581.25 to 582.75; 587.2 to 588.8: -0.13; 7.17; 6.99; 6.43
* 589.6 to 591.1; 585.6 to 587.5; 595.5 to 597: 0.13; 6.89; 6.22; 6.69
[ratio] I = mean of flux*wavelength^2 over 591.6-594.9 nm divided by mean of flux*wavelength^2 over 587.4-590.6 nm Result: 1.19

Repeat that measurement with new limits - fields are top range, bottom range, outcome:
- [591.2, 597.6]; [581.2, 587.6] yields 1.01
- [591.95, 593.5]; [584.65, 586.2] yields 1.06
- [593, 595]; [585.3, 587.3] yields 1.03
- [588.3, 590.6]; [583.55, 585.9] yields 0.82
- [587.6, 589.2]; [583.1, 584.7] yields 0.85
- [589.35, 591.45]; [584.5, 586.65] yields 0.91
